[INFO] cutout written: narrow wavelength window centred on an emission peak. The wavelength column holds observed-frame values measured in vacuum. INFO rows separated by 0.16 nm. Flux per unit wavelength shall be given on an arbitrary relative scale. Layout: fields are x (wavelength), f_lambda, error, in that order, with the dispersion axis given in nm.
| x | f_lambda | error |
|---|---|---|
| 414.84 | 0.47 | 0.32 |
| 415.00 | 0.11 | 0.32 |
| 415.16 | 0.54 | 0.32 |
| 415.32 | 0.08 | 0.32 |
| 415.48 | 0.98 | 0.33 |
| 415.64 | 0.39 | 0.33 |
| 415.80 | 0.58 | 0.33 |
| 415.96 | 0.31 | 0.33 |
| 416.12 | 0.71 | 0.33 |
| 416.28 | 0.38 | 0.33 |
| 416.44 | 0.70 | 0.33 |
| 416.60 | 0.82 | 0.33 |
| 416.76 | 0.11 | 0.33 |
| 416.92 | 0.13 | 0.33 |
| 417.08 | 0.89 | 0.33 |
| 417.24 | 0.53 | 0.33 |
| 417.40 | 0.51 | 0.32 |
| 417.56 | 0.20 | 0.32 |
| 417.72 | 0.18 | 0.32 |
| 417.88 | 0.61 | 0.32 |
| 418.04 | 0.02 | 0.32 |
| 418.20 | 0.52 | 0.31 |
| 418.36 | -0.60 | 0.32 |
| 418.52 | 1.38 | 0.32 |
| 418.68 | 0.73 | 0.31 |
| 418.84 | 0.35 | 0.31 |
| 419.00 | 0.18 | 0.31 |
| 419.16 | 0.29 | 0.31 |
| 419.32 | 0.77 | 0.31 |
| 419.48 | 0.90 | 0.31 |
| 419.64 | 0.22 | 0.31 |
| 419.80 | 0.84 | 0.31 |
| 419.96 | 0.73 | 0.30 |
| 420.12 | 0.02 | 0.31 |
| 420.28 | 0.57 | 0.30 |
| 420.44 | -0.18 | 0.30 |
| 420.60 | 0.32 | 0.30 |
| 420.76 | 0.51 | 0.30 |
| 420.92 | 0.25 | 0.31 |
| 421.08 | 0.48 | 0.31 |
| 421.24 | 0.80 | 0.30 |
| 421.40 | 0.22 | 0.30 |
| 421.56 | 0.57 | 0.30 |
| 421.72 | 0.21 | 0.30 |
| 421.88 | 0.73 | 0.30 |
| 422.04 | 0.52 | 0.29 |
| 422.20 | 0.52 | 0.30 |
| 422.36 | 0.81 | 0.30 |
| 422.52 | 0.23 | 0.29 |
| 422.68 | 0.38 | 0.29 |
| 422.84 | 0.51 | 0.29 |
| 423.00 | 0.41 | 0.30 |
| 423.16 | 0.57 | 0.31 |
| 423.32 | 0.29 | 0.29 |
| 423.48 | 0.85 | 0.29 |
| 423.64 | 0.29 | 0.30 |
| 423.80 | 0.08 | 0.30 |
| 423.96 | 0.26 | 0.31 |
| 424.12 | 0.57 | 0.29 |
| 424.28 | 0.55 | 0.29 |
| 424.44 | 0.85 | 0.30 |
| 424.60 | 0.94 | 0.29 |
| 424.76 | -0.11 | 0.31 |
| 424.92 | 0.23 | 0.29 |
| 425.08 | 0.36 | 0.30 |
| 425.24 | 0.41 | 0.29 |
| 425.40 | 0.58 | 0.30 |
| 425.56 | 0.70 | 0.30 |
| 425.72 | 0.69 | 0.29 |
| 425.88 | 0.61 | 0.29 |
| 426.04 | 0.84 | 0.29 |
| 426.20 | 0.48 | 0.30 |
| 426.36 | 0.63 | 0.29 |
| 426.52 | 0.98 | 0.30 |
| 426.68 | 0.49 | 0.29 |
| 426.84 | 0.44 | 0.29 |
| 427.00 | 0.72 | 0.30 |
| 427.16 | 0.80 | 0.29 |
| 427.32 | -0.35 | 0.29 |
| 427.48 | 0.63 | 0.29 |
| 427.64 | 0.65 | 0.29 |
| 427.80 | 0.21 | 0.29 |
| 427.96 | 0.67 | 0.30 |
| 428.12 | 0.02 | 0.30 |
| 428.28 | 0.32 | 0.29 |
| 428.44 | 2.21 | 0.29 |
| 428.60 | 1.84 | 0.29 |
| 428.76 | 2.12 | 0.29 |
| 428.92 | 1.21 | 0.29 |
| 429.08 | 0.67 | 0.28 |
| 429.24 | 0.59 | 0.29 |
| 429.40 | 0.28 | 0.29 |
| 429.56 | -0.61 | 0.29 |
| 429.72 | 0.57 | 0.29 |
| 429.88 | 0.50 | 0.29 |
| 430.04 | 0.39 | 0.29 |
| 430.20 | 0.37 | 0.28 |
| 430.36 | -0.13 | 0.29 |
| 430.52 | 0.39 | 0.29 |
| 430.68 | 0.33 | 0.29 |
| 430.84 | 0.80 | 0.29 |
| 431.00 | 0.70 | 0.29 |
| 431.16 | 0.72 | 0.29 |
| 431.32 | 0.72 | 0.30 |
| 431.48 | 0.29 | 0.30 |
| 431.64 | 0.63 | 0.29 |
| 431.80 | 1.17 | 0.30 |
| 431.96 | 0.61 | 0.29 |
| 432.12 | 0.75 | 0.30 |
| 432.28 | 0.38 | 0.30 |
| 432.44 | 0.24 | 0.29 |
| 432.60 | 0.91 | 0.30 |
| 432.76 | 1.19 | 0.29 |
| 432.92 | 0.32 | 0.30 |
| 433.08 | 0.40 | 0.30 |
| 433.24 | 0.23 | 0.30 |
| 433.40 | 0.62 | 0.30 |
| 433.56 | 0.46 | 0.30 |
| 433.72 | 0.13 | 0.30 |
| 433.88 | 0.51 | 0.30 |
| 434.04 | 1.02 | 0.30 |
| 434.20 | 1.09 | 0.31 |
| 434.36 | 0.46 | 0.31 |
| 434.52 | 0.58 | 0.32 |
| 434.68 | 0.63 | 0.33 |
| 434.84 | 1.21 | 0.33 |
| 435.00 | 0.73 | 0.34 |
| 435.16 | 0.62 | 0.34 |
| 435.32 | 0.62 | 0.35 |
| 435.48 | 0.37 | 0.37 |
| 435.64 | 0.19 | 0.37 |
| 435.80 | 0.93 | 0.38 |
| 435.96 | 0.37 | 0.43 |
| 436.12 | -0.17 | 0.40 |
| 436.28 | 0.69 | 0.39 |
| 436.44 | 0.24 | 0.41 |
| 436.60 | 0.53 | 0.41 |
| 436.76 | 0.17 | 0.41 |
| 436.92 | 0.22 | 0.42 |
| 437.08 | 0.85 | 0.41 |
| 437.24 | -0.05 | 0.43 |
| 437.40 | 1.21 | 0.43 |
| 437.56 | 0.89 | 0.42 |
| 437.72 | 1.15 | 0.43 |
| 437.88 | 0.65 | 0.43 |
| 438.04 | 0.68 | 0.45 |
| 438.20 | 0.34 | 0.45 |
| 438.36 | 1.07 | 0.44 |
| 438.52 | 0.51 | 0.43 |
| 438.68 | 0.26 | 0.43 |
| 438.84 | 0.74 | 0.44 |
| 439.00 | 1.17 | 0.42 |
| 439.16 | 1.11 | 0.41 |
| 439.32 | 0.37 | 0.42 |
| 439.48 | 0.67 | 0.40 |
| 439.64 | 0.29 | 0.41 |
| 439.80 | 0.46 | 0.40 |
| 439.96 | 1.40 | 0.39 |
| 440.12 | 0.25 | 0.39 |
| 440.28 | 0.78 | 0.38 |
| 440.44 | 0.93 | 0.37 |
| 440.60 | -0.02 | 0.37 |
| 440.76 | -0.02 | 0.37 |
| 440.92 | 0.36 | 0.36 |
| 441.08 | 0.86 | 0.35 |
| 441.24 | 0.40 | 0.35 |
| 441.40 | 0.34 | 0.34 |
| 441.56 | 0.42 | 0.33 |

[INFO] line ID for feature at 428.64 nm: [O II]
